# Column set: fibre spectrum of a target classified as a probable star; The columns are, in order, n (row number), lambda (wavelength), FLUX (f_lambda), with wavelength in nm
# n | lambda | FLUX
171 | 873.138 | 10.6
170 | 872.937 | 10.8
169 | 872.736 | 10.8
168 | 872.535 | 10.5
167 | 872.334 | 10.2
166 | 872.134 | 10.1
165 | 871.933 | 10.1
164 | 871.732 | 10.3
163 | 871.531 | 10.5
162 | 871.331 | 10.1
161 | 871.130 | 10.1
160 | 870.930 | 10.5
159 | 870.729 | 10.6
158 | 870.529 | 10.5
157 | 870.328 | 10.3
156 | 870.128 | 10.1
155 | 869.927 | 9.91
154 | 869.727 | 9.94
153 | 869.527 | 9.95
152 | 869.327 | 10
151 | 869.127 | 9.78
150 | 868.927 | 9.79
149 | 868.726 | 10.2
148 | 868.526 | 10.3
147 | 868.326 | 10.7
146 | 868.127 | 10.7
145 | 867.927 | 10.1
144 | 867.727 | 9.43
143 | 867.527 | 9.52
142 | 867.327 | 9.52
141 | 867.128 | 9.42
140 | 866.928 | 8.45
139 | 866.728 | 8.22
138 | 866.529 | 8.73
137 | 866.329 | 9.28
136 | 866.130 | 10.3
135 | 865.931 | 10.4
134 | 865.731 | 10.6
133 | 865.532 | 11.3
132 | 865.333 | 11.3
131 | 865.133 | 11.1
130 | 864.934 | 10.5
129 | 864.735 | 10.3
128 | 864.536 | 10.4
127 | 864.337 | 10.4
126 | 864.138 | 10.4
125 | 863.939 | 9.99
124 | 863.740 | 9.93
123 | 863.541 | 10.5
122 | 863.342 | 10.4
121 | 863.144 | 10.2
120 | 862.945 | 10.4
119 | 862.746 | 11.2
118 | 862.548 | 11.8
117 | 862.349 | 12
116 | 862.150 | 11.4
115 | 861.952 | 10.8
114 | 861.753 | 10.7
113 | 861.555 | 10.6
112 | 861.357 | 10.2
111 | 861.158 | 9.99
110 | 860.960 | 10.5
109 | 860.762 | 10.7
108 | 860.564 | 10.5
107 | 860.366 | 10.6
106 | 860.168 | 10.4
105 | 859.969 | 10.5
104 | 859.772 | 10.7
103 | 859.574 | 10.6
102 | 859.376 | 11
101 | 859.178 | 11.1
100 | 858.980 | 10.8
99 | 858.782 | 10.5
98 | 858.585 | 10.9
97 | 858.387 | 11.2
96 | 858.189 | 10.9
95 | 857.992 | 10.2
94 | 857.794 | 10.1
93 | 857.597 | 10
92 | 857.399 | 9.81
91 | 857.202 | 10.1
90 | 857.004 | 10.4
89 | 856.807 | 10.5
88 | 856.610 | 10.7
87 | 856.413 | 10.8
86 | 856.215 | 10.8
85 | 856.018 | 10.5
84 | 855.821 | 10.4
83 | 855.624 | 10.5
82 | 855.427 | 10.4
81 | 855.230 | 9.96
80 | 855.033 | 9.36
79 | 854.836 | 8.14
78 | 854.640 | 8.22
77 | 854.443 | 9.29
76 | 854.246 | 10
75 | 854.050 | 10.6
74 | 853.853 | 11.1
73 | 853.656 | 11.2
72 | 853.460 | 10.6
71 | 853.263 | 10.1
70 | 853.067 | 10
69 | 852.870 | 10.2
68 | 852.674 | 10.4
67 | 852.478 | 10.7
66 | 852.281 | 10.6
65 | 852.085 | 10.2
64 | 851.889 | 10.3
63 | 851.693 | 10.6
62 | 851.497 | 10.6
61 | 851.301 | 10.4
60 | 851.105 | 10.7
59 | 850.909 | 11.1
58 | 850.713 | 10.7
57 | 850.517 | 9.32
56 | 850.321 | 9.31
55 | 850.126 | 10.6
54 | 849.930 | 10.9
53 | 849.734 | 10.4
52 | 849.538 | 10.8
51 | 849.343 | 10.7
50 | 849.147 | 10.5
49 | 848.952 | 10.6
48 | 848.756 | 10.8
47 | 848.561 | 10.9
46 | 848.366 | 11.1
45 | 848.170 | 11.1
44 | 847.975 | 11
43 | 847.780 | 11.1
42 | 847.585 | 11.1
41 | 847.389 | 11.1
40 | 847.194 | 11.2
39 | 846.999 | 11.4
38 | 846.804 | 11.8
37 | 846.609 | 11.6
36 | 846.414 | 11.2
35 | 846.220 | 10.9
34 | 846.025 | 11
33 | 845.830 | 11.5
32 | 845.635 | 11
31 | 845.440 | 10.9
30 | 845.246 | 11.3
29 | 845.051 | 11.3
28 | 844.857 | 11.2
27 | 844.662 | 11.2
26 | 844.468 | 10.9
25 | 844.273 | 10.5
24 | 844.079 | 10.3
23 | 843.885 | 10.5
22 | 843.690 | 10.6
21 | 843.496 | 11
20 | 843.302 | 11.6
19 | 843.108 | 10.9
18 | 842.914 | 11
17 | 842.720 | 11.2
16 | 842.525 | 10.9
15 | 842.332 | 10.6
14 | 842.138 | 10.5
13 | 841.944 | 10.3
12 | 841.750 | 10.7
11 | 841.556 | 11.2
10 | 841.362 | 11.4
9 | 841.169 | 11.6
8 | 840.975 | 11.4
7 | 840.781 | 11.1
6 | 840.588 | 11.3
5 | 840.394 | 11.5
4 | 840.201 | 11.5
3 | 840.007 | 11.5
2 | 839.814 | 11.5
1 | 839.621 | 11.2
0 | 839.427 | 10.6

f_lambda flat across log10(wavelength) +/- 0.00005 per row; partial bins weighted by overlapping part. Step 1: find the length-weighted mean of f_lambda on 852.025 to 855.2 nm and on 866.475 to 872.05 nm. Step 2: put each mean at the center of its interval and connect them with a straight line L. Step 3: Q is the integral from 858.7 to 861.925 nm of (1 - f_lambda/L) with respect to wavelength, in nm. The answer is -0.19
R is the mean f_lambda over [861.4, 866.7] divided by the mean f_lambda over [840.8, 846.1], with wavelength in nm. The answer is 0.96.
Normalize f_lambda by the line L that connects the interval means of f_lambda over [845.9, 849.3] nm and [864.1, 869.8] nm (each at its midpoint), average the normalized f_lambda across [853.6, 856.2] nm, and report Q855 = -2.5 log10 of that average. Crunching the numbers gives 0.07 mag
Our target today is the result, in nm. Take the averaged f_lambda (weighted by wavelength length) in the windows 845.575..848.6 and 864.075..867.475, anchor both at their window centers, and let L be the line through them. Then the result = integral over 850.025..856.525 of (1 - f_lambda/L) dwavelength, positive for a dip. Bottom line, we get 0.34 nm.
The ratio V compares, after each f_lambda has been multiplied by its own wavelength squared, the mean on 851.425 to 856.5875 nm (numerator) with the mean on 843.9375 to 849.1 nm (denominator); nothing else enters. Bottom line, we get 0.94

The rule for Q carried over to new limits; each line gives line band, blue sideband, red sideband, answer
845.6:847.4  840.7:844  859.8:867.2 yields -0.07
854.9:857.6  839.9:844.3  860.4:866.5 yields 0.11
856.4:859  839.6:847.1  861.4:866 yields 0.09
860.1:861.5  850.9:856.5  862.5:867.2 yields -0.03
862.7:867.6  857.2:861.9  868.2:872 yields 0.12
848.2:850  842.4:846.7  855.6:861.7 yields 0.02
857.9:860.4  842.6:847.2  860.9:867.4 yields -0.05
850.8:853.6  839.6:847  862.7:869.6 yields 0.06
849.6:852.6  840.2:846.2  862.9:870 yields 0.07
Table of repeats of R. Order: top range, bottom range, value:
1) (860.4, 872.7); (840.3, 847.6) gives 0.93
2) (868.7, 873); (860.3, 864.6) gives 0.96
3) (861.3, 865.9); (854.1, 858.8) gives 1.06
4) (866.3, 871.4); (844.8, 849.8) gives 0.89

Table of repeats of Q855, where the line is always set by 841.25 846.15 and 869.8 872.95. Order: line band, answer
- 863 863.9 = 0.026 mag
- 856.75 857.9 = 0.052 mag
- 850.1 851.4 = 0.051 mag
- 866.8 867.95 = 0.120 mag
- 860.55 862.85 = -0.035 mag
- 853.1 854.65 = 0.049 mag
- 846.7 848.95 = -0.027 mag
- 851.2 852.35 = 0.032 mag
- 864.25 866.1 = -0.023 mag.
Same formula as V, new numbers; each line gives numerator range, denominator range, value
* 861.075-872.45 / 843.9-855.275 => 1.01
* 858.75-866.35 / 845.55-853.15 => 1.02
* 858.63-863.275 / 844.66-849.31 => 1.00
